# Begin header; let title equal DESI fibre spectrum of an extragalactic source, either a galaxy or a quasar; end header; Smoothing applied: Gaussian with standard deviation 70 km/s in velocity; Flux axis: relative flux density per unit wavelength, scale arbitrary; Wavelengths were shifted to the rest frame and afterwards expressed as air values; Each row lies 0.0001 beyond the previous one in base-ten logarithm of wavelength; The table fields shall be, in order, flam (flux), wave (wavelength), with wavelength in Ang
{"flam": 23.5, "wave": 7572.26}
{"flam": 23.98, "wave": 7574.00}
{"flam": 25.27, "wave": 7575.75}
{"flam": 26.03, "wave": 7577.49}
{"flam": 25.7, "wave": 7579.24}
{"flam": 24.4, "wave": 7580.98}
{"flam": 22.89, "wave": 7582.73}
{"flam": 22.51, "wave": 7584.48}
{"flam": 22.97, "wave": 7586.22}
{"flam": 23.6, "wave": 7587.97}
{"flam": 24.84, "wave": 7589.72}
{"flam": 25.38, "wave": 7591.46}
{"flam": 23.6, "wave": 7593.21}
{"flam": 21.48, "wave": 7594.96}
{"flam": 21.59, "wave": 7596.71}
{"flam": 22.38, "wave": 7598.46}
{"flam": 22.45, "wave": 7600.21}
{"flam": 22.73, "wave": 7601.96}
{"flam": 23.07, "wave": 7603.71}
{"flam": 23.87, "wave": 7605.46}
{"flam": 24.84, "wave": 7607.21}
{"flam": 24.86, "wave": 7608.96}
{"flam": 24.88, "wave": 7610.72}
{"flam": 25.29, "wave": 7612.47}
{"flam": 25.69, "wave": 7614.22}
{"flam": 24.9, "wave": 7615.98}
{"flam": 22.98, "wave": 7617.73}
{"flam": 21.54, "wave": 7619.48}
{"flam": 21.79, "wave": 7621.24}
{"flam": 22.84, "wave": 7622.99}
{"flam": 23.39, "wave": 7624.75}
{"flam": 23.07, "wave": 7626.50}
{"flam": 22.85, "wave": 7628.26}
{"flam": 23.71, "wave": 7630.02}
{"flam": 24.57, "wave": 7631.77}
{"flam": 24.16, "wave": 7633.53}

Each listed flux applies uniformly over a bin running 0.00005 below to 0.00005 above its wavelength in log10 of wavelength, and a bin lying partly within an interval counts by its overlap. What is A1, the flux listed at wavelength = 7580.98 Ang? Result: 24.4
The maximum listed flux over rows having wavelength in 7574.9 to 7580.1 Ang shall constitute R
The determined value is 26.03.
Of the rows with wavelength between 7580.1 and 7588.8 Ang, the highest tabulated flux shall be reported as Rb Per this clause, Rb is 24.4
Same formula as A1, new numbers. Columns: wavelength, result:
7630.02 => 23.71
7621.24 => 21.79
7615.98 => 24.9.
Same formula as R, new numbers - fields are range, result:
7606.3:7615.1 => 25.69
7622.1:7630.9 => 23.71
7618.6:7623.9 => 22.84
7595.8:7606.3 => 23.87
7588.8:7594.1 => 25.38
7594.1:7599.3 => 22.38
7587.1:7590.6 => 24.84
